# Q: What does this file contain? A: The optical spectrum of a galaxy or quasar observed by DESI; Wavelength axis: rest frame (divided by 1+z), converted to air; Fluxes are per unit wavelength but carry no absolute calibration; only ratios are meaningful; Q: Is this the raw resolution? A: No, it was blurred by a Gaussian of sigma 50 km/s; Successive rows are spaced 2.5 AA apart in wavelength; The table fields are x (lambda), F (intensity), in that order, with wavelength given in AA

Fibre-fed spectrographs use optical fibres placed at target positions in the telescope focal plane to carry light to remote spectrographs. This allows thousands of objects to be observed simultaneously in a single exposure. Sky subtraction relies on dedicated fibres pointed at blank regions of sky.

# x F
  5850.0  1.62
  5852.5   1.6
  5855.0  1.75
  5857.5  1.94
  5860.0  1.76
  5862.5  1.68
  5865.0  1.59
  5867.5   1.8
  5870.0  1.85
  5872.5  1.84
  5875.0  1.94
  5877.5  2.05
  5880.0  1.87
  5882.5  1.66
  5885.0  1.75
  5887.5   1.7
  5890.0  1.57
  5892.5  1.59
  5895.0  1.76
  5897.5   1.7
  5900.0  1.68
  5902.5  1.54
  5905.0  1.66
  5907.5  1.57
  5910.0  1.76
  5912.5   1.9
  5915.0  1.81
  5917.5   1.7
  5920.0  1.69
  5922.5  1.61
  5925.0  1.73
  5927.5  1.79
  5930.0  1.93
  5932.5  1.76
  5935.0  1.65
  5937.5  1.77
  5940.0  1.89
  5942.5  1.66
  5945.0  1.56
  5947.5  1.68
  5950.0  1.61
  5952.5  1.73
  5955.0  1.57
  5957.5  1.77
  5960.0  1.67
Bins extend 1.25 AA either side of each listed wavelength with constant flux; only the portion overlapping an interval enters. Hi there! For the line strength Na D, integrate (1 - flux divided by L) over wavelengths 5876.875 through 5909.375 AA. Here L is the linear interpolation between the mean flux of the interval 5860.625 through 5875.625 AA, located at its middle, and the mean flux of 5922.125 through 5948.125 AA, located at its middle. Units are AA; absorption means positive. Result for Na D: 1.2 AA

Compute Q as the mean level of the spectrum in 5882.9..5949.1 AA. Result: 1.71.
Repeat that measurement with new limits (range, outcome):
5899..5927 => 1.7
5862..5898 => 1.76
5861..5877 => 1.8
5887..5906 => 1.65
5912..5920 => 1.78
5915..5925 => 1.69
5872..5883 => 1.89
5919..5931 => 1.75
